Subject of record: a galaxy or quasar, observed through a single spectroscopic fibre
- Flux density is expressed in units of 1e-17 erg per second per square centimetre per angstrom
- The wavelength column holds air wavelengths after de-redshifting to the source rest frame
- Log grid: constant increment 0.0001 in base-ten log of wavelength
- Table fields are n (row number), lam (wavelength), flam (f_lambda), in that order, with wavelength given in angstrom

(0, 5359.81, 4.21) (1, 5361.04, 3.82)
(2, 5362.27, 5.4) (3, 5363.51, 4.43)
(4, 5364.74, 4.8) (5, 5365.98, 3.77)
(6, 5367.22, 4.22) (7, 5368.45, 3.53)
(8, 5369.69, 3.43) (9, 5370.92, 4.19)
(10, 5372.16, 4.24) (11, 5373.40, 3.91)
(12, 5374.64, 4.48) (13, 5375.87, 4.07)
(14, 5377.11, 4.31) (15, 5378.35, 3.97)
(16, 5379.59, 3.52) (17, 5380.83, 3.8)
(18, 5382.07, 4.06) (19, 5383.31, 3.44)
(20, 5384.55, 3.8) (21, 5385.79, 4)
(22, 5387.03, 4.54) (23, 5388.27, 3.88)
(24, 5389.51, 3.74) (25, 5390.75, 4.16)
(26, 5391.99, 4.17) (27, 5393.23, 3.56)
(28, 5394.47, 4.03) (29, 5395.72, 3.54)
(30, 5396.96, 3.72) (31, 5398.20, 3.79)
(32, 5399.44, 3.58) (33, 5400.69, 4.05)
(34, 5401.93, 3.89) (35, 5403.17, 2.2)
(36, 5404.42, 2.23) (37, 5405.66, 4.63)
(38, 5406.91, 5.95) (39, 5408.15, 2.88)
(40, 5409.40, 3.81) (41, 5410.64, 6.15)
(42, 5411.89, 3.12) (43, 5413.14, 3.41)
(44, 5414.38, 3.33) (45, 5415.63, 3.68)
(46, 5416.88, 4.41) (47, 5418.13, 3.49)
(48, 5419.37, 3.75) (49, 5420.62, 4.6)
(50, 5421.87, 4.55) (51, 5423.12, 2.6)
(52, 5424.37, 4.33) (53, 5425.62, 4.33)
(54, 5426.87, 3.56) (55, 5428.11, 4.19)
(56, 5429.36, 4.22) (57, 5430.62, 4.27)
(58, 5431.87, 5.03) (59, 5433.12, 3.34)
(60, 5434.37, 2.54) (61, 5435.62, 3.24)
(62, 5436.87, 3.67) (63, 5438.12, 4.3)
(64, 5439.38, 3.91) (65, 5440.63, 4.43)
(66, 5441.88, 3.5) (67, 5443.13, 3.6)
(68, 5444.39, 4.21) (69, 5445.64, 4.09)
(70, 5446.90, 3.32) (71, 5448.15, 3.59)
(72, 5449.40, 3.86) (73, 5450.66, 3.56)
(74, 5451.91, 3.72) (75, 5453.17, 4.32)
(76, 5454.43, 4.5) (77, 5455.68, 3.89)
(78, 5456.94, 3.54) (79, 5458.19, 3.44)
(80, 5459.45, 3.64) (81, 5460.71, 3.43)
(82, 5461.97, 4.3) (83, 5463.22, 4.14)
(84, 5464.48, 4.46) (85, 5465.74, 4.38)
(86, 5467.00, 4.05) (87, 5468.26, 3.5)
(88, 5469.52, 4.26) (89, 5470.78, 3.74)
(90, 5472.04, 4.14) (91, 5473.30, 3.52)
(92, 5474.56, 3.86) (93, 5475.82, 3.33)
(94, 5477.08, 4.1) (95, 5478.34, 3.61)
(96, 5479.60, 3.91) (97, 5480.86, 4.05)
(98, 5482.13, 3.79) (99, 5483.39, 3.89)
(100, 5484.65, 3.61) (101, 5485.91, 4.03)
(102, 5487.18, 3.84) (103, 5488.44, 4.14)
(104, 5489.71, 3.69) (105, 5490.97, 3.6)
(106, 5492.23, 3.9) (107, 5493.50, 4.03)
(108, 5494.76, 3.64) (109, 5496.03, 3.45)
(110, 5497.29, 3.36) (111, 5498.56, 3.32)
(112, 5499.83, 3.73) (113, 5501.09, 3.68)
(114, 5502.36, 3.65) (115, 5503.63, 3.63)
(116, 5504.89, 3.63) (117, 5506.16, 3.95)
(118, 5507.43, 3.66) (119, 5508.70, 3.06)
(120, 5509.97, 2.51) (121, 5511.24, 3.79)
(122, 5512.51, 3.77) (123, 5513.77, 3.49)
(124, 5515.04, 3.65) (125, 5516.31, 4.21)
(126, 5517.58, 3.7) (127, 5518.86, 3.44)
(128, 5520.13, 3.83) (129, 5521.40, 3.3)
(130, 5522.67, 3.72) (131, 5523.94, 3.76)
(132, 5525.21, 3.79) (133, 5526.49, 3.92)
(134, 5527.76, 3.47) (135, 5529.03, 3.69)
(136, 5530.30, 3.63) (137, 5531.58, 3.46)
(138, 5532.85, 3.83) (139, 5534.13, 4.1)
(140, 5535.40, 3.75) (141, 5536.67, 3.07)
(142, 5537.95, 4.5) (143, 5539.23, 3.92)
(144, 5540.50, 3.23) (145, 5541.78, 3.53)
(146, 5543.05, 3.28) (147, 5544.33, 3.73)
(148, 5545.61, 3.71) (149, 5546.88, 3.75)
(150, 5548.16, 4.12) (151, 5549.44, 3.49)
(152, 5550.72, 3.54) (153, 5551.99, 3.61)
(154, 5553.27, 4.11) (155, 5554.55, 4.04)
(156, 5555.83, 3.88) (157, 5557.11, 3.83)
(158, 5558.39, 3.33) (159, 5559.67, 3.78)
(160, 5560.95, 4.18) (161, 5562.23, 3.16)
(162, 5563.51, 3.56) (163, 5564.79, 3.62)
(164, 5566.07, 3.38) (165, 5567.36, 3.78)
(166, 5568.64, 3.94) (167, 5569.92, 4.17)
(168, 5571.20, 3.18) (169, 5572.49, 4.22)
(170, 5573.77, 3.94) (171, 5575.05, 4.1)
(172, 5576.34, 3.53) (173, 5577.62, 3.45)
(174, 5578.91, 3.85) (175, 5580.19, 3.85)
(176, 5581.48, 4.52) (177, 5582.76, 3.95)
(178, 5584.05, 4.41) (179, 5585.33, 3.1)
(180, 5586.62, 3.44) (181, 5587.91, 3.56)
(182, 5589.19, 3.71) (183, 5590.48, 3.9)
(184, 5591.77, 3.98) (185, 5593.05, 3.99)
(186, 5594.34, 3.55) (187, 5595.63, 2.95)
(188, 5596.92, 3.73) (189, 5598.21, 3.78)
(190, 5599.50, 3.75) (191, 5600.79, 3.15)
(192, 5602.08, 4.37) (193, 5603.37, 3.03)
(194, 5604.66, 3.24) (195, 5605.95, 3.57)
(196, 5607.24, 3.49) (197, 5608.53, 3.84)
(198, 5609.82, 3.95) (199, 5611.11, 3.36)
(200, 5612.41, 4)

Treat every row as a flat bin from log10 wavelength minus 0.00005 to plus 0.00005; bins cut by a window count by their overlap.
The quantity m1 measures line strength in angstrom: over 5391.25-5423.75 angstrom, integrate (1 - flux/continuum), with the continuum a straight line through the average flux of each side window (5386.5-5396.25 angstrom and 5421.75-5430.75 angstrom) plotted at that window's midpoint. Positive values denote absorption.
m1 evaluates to 1.2 angstrom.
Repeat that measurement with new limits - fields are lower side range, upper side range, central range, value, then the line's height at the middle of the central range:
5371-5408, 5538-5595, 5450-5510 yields 0.6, 3.82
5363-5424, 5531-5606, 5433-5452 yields 0.8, 3.85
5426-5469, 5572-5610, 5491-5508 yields 0.7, 3.82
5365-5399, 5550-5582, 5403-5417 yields 0.2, 3.91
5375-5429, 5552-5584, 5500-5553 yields 2.5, 3.83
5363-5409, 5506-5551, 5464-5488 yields -1.0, 3.74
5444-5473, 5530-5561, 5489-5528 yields 1.8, 3.81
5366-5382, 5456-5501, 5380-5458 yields 0.8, 3.9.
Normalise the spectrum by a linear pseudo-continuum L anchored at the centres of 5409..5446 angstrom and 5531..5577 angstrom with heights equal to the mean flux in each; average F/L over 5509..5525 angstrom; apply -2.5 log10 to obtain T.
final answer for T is 0.06 mag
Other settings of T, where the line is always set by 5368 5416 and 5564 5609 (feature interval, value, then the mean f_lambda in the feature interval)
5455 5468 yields -0.03 mag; 3.92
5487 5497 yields 0.00 mag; 3.77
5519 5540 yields 0.01 mag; 3.72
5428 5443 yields -0.01 mag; 3.87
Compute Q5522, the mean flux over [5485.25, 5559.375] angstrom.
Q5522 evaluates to 3.68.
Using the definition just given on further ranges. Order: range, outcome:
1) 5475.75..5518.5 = 3.69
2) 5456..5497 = 3.84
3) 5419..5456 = 3.9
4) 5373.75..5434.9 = 3.89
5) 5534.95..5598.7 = 3.73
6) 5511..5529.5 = 3.7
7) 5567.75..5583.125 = 3.89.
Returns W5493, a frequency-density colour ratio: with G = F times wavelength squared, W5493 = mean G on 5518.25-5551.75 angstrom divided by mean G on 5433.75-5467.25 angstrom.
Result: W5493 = 0.99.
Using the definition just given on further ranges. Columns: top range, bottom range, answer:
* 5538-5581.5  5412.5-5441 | 1.01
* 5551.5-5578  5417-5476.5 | 1.01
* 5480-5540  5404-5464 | 0.98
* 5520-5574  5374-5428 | 1.01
